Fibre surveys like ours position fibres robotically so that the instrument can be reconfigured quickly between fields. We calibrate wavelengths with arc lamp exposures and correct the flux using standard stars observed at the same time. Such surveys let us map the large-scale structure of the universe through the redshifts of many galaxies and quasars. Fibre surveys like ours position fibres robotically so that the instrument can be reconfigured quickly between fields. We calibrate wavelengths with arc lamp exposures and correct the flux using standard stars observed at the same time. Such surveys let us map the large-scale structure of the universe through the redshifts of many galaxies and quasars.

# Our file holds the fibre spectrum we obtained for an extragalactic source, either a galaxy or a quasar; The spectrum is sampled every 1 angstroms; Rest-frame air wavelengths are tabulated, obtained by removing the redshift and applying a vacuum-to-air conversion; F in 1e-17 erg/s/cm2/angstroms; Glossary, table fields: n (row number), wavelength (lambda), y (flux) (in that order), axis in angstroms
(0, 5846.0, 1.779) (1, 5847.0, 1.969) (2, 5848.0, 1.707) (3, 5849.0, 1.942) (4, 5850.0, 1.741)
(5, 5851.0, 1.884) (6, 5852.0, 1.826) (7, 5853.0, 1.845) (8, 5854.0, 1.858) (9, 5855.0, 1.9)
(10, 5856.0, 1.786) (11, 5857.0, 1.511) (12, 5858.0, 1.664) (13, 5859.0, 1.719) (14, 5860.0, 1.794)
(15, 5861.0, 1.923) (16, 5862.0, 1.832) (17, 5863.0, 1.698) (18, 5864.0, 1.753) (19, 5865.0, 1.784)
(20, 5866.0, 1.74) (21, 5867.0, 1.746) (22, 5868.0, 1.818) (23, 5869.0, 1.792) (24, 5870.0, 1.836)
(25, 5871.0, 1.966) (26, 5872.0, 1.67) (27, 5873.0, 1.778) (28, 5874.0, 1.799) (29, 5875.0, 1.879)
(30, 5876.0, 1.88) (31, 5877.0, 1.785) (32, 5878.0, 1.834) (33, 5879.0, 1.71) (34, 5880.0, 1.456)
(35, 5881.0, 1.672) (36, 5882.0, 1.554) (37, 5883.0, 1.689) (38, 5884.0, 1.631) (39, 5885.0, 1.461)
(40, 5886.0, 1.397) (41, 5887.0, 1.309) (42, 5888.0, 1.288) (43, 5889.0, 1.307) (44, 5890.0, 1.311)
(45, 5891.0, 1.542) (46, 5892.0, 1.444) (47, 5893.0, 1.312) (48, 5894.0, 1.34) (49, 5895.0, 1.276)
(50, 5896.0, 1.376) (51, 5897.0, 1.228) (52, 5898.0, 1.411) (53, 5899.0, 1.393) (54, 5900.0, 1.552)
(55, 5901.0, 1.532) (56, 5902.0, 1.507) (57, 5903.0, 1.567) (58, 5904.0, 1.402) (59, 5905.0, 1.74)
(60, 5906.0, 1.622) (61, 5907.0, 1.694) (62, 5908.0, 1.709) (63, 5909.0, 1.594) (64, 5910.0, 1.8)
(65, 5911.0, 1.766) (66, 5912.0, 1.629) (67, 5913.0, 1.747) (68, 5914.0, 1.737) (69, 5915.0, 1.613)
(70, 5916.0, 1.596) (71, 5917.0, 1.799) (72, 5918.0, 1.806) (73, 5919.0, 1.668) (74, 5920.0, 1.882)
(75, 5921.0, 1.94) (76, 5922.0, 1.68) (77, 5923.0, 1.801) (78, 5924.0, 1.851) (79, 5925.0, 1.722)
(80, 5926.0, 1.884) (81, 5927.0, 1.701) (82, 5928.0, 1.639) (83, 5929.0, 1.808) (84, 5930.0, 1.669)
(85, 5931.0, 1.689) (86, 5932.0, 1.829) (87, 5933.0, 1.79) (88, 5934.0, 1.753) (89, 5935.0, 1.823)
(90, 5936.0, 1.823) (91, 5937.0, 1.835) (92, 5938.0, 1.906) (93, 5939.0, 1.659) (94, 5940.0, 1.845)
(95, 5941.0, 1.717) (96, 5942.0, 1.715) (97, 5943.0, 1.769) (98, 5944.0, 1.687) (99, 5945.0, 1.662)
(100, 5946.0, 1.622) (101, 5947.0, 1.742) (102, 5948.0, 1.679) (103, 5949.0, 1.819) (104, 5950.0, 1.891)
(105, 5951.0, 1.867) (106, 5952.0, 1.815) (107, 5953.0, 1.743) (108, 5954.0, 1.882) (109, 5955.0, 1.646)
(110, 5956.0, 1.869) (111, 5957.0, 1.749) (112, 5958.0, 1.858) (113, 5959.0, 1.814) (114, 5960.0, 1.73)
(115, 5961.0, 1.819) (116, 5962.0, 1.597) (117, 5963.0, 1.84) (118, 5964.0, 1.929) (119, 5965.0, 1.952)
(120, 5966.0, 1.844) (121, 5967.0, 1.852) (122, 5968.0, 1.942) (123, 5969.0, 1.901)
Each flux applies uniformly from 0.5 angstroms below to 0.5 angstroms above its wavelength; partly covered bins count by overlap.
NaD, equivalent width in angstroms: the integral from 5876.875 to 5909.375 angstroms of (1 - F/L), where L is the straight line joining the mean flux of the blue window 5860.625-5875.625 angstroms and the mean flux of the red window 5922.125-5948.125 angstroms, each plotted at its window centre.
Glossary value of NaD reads 5.15 angstroms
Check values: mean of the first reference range 1.8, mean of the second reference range 1.75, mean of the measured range 1.5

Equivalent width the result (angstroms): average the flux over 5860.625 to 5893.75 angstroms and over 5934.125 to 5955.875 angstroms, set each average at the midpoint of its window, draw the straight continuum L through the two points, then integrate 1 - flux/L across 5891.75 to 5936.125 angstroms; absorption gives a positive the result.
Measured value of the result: 1.8 angstroms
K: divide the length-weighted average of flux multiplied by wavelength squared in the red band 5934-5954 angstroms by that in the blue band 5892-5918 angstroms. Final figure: 1.2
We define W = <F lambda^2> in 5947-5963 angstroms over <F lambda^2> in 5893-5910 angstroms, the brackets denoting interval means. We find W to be 1.21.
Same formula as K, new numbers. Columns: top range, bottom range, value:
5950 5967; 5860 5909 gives 1.16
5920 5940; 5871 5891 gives 1.13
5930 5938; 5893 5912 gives 1.19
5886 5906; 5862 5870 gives 0.81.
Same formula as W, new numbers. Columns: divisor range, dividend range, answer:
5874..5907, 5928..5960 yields 1.19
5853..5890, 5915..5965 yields 1.07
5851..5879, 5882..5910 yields 0.83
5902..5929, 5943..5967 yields 1.06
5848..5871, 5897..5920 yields 0.92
